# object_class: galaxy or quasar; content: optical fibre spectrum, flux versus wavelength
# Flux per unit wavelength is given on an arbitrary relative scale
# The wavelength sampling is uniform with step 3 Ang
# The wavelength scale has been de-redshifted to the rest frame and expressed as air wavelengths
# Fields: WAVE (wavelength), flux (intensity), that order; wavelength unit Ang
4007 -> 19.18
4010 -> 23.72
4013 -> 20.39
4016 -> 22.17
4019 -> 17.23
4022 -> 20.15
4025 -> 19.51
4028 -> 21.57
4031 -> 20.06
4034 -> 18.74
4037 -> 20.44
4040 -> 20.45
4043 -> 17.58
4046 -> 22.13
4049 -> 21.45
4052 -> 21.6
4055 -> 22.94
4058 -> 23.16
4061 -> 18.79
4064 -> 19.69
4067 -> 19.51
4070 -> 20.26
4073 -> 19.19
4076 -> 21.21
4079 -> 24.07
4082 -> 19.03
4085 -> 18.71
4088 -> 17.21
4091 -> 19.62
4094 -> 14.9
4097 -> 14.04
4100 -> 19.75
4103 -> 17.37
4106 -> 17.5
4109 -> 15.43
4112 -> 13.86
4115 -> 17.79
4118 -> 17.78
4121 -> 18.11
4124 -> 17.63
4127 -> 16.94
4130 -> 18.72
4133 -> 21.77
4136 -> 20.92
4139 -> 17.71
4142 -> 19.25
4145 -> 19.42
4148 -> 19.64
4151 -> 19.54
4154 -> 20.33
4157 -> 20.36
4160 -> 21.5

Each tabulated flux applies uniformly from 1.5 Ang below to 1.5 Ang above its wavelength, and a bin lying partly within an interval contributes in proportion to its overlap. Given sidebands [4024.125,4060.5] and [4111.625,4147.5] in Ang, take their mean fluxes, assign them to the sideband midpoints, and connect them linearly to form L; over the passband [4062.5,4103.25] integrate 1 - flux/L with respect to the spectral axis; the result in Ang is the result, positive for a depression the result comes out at 1.6 Ang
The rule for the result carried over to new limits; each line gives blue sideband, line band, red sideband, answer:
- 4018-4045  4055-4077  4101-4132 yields -2.08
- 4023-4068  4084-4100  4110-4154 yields 1.93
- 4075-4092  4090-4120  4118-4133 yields 3.60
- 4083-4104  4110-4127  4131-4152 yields 1.51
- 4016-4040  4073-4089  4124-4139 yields -0.43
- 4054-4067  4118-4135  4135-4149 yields 0.86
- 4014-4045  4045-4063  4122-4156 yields -1.74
